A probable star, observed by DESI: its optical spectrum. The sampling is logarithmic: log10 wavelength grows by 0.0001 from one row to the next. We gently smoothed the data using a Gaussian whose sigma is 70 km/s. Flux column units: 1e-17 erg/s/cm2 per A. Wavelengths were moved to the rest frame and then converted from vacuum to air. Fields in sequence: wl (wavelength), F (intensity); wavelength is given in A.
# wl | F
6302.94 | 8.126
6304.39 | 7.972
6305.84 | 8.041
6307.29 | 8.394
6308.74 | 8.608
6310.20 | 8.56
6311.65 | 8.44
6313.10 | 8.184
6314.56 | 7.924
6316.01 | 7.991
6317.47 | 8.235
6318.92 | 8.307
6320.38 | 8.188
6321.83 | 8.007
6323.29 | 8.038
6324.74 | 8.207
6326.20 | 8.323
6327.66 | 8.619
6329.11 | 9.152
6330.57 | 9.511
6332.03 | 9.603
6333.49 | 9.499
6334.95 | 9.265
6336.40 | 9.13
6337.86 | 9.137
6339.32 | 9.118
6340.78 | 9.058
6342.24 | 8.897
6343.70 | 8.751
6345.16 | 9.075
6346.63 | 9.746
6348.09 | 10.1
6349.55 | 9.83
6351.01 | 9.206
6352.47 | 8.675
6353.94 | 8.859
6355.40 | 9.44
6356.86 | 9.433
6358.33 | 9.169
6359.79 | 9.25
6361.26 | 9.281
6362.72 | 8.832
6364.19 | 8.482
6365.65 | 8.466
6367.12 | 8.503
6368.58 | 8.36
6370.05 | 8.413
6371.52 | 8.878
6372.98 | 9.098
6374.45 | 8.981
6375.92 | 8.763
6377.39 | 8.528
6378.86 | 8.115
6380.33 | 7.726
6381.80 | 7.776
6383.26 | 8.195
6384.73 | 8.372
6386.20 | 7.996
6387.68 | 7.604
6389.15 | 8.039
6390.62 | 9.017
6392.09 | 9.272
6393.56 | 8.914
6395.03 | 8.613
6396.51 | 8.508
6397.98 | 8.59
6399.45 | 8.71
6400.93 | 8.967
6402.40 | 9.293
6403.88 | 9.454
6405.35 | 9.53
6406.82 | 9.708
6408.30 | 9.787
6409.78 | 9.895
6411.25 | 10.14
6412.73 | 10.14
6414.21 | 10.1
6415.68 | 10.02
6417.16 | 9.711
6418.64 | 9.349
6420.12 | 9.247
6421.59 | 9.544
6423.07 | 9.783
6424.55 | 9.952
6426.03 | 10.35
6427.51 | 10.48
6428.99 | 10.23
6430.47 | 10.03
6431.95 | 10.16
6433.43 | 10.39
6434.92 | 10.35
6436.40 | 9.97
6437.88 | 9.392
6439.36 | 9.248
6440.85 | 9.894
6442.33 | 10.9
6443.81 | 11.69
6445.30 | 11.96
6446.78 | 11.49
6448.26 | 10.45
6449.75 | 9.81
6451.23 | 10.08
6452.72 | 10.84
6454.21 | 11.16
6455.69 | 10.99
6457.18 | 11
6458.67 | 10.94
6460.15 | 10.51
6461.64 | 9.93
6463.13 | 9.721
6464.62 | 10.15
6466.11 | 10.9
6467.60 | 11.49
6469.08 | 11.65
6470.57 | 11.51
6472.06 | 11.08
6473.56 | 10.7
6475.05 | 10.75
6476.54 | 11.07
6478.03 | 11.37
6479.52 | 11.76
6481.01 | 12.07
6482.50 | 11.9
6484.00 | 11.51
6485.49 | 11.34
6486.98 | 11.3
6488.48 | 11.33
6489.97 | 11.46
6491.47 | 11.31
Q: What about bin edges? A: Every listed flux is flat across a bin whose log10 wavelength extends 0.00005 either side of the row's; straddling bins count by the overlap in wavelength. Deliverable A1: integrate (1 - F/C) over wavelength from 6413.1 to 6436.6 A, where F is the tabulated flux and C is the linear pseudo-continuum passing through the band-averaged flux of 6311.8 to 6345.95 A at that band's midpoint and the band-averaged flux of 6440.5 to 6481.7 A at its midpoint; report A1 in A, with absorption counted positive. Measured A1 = 0.8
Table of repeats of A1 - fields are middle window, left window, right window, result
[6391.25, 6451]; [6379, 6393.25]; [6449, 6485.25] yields -2.8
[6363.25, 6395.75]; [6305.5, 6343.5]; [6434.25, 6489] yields 3.7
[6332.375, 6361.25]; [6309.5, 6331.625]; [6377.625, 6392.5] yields -3.2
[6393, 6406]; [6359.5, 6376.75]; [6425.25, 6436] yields 0.8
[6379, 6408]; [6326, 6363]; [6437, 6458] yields 3.6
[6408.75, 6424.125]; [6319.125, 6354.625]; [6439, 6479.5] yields 0.6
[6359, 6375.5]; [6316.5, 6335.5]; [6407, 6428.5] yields 0.8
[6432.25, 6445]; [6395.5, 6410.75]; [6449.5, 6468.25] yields -0.2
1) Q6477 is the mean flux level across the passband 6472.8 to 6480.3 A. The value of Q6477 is 11.1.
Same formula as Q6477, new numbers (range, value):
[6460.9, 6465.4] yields 9.93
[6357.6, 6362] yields 9.24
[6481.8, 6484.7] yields 11.7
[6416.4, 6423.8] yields 9.53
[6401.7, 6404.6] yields 9.36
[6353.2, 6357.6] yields 9.23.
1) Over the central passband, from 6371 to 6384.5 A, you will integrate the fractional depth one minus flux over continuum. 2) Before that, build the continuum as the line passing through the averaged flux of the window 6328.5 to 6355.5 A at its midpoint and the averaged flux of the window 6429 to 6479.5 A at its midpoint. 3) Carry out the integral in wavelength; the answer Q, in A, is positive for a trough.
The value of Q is 1.8 A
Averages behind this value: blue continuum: 9.26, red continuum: 10.7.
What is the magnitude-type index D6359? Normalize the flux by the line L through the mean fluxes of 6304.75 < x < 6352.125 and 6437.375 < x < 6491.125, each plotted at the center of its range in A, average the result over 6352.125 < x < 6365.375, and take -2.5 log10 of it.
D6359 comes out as 0.03 mag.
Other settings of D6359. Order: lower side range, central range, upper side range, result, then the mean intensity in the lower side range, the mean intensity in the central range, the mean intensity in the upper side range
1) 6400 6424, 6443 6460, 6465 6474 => -0.02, 9.66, 10.9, 11.2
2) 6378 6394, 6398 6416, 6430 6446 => -0.06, 8.27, 9.6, 10.4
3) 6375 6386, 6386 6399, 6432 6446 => 0.02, 8.22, 8.53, 10.4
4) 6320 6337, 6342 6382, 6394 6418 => 0.02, 8.81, 8.89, 9.44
